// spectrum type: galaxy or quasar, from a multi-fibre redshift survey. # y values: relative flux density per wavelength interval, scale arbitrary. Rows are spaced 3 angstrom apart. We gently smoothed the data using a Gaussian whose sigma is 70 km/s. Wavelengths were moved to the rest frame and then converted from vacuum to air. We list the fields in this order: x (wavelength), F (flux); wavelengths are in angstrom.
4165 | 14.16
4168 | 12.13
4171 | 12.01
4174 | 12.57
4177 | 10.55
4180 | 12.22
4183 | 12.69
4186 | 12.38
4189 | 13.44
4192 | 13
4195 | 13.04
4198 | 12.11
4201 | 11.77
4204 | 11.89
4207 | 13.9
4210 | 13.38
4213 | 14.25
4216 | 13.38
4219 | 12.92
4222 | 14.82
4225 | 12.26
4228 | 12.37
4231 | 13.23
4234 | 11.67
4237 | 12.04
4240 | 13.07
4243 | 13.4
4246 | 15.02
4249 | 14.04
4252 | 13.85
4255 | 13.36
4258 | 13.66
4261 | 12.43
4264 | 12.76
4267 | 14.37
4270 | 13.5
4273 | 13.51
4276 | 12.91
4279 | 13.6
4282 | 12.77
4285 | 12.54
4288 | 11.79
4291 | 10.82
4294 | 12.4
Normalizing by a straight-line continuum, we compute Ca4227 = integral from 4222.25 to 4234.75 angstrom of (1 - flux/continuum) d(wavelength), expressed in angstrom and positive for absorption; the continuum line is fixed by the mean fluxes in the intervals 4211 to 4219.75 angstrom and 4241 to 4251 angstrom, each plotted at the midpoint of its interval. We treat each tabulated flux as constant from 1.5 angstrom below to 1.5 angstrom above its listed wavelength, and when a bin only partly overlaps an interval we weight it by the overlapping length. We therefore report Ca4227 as 1.0 angstrom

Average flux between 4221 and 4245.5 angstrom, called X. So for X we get 12.9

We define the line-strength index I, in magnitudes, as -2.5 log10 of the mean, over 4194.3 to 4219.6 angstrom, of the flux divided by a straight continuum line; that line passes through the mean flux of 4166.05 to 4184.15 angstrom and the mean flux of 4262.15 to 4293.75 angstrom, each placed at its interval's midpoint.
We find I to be -0.056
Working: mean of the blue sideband 12.1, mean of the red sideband 12.8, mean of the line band 13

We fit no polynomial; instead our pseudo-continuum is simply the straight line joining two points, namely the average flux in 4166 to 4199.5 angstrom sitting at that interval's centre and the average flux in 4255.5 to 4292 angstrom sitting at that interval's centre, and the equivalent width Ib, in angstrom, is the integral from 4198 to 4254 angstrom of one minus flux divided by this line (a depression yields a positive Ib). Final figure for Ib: -2.2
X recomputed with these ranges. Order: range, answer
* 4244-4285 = 13.5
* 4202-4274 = 13.3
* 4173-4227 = 12.8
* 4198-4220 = 13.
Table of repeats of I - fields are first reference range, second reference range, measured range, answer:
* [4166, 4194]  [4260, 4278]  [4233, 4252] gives -0.023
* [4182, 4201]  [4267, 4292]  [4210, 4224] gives -0.082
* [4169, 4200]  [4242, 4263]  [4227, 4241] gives 0.072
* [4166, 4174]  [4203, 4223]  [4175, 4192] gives 0.031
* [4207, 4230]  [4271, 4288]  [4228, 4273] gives -0.011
